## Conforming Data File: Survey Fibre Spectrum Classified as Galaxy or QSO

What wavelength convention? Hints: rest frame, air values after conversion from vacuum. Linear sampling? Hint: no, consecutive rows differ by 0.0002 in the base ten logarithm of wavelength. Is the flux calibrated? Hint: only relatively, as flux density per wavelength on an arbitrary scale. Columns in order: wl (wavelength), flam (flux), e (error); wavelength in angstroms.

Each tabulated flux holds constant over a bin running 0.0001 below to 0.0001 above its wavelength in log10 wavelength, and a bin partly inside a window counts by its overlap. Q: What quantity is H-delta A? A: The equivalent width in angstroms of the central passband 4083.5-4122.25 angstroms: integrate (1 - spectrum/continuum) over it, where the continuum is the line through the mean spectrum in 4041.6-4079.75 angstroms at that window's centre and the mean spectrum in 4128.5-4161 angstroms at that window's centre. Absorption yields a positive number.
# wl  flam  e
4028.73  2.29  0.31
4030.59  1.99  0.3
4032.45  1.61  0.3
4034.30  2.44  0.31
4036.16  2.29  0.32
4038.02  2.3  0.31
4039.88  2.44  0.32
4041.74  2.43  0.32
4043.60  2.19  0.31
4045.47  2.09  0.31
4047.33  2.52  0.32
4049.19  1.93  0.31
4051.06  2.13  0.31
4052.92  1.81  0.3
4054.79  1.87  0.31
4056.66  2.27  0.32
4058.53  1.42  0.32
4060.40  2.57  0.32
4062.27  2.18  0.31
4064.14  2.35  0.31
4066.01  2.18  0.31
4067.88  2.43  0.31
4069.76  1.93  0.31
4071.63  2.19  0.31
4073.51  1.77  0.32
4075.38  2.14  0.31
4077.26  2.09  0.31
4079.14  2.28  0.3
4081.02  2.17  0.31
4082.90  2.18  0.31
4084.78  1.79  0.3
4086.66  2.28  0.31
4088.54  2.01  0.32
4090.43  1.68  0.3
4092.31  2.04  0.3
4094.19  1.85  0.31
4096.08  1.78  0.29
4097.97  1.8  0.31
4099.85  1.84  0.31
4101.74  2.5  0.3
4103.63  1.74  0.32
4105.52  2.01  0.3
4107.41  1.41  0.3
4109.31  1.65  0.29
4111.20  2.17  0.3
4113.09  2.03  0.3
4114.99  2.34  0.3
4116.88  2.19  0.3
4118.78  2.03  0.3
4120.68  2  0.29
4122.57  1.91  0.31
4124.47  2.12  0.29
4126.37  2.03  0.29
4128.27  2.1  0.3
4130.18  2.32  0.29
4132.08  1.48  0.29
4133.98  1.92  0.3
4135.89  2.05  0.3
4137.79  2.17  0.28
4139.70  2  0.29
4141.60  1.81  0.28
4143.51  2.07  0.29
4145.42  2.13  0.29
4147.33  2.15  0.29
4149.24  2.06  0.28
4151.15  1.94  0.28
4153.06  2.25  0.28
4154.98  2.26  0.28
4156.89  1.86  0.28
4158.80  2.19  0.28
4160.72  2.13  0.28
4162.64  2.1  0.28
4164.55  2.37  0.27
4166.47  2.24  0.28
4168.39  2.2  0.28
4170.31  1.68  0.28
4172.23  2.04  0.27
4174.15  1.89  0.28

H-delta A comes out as 2.3 angstroms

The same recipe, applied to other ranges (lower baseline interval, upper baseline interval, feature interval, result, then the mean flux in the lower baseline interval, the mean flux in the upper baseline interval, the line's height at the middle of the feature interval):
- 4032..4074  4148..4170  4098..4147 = 3.2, 2.16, 2.13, 2.14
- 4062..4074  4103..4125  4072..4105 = 1.2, 2.16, 1.97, 2.07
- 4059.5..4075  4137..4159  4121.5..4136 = 0.8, 2.2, 2.07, 2.1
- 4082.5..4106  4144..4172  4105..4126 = 0.2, 1.96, 2.11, 2.01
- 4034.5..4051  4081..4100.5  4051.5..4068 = 0.4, 2.27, 1.94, 2.15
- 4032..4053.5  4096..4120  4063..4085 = -0.5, 2.2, 1.97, 2.09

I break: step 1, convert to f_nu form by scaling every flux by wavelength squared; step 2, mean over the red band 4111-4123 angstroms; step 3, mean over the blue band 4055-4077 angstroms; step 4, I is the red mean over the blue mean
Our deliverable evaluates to 1.02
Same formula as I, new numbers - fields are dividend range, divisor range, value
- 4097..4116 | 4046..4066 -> 0.95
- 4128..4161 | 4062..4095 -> 1.01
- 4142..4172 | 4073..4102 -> 1.08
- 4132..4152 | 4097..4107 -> 1.05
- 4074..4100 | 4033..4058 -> 0.93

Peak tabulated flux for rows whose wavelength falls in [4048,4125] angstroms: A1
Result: 2.57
